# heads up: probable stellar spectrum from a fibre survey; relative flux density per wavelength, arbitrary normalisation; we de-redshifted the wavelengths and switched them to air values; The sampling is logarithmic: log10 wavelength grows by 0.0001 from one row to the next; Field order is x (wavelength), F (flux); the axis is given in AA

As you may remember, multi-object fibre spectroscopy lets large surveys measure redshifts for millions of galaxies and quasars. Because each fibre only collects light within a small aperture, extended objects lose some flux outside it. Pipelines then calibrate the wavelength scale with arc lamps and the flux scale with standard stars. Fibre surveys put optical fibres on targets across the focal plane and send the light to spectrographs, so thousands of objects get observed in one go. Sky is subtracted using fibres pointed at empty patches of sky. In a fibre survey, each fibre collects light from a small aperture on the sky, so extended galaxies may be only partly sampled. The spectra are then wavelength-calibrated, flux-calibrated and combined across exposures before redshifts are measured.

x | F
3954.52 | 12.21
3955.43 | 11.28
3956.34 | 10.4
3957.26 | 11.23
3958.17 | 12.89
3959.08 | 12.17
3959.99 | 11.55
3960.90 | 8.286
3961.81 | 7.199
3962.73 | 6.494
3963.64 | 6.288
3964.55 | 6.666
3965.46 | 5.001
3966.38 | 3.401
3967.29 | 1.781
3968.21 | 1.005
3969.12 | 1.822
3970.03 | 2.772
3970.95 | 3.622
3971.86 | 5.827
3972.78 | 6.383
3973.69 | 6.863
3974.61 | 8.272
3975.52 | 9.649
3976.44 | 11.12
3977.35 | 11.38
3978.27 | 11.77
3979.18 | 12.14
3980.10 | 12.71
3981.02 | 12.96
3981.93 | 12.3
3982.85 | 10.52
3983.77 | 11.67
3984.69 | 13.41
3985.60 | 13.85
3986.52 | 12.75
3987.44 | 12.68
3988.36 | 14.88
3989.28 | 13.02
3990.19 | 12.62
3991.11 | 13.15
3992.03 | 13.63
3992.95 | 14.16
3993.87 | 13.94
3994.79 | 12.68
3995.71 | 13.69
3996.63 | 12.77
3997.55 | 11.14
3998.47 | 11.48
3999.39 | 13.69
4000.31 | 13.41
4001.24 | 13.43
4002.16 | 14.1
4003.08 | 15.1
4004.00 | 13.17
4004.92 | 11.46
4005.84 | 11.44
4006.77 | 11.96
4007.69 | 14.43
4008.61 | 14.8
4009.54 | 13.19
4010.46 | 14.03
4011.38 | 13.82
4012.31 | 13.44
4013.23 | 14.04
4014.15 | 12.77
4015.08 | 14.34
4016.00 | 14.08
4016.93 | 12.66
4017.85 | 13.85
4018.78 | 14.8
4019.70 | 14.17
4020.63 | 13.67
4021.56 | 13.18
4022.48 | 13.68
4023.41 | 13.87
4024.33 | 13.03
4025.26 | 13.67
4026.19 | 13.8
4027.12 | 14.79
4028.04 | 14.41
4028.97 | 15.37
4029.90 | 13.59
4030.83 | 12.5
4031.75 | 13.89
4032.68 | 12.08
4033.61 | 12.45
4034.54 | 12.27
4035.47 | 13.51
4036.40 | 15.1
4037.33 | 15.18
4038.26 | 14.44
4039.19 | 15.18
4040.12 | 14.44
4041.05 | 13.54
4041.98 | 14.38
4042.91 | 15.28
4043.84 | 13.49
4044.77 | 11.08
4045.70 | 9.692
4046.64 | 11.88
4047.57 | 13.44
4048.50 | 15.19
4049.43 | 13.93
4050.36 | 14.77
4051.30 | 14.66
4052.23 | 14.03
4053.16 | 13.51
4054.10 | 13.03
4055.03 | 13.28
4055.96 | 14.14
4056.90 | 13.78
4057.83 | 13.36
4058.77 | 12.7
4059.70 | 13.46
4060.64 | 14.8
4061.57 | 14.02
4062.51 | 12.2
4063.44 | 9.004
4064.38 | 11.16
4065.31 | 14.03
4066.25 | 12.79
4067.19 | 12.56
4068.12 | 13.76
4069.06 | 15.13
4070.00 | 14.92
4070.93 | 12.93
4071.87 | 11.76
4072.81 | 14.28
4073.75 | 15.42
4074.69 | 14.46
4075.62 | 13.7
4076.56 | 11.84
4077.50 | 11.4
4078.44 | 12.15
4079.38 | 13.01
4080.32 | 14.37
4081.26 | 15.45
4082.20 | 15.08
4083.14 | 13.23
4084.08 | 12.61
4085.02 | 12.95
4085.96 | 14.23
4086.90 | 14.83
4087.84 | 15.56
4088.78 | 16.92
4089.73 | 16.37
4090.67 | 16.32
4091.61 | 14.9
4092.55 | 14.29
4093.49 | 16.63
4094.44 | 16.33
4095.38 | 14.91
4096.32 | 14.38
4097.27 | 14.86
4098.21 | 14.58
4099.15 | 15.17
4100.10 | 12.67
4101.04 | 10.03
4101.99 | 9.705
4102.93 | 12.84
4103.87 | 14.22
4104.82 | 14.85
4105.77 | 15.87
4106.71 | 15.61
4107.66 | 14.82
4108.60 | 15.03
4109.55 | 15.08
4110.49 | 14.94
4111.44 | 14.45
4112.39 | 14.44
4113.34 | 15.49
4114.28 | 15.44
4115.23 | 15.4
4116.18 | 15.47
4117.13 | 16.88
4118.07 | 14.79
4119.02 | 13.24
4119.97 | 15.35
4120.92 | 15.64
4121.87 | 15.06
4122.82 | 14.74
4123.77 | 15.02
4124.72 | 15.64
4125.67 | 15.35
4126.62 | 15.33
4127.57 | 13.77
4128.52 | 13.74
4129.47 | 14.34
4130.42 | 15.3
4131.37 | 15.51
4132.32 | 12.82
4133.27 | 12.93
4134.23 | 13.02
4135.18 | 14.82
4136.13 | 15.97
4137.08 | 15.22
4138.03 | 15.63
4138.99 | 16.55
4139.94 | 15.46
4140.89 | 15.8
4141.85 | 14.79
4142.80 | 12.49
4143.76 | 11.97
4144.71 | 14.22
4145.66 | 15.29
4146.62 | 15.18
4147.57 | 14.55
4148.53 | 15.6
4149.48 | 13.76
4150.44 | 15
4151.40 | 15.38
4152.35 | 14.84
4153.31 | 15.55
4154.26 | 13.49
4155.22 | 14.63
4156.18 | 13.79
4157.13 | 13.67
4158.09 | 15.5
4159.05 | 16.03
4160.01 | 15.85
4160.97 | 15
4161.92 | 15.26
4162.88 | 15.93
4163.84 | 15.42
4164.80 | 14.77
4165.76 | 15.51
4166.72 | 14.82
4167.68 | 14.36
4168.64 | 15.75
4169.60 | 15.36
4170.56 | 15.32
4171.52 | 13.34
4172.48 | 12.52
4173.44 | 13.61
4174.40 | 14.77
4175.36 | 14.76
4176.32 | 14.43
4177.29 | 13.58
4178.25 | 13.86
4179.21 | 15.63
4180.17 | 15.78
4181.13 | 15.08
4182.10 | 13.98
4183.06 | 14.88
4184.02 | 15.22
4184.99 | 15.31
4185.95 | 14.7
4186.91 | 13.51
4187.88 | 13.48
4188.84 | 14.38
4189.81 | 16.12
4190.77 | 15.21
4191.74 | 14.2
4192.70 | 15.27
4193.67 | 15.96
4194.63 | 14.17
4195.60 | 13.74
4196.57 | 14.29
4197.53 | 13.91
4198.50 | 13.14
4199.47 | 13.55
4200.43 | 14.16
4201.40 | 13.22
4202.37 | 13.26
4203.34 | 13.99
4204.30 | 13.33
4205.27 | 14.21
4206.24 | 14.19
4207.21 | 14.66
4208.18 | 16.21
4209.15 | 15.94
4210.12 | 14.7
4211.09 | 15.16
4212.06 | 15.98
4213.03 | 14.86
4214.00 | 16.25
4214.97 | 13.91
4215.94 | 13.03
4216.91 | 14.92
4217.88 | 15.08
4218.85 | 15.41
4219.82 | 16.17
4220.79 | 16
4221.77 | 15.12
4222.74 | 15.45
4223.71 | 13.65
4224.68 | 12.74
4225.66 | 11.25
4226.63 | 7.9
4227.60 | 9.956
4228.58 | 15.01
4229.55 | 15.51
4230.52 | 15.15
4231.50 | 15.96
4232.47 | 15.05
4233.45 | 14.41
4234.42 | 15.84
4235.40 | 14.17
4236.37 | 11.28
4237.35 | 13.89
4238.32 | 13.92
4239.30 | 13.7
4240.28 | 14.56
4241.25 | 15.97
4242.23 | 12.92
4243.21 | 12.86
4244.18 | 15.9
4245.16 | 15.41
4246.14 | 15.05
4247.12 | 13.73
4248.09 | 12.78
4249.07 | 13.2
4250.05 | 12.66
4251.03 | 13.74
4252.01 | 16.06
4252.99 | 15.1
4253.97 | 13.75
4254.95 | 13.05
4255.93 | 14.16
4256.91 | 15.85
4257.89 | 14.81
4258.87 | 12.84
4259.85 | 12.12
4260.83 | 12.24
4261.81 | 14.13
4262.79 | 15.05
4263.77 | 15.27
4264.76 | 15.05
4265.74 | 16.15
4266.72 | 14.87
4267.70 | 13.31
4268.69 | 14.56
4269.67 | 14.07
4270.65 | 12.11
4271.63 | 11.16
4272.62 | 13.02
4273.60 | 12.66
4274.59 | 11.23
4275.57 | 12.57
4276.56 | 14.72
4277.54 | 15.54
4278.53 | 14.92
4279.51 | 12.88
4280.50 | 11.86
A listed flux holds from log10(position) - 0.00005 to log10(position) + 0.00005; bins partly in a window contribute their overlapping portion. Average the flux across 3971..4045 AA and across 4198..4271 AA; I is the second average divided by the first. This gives 1.10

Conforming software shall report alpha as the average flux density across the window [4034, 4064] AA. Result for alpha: 13.5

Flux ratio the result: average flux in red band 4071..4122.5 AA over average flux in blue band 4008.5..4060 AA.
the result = 1.05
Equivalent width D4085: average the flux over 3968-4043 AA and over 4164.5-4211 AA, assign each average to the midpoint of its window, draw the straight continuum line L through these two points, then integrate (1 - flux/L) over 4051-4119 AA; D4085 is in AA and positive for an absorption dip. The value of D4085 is -3.5 AA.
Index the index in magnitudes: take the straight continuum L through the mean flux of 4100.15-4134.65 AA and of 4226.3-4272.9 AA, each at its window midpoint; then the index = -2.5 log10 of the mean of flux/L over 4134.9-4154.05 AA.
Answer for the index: -0.04 mag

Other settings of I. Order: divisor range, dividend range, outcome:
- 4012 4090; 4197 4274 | 1.03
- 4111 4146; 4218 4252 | 0.95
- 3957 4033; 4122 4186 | 1.27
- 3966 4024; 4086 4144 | 1.26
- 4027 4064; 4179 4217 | 1.08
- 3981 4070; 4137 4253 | 1.08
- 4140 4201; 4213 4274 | 0.96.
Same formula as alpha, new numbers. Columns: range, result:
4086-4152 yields 14.8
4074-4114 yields 14.3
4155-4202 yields 14.6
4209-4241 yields 14.3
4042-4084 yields 13.4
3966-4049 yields 12.3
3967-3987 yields 8.91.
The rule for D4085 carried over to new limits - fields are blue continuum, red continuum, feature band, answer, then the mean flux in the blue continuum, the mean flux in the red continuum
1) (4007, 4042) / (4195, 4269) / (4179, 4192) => -0.6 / 13.8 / 14.2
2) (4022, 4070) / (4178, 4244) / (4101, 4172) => -3.9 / 13.5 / 14.4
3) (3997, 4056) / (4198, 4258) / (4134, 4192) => -3.1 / 13.6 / 14.2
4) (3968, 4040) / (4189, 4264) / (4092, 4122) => -3.1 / 12.4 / 14.2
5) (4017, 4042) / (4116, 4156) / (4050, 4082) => 1.7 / 13.9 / 14.8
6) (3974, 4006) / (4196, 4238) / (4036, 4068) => -1.1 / 12.6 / 14.2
